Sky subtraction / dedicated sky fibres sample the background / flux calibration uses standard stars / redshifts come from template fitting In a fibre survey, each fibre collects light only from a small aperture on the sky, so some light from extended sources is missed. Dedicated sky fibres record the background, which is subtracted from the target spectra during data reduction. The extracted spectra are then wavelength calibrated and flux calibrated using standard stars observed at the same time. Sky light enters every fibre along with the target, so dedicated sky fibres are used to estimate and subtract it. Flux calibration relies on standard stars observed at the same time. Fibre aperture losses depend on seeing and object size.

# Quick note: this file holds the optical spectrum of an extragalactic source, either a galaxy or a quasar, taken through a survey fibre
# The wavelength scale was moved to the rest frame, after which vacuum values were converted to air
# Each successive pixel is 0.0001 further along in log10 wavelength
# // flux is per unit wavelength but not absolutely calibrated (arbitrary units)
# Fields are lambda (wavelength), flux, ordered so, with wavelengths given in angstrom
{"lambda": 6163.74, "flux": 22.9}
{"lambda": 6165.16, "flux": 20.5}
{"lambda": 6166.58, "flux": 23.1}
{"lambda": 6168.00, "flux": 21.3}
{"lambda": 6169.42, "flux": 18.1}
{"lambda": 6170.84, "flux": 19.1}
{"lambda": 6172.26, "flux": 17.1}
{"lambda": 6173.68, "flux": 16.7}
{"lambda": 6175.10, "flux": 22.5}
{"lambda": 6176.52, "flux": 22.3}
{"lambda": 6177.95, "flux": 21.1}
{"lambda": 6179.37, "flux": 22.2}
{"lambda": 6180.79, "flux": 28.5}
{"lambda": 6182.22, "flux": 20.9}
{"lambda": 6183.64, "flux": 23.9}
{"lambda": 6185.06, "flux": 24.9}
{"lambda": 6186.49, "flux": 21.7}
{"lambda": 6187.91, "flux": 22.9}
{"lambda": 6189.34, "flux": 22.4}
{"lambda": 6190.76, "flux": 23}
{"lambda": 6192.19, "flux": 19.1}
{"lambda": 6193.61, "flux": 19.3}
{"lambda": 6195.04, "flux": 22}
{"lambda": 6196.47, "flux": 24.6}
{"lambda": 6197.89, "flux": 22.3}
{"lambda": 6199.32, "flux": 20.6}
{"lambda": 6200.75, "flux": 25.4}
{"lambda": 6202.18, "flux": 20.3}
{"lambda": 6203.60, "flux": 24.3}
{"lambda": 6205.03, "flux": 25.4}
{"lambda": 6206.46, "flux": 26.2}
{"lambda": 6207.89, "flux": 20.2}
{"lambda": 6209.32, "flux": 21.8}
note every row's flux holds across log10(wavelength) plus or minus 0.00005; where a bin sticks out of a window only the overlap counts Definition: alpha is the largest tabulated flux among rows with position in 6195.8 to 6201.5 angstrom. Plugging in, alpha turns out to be 25.4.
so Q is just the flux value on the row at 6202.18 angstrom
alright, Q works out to 20.3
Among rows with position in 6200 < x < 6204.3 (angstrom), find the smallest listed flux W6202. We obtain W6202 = 20.3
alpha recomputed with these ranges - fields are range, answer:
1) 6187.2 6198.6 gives 24.6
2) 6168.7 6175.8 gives 22.5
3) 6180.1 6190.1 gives 28.5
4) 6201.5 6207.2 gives 26.2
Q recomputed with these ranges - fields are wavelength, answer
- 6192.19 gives 19.1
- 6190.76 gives 23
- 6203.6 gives 24.3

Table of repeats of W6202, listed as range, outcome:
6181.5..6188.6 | 20.9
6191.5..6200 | 19.1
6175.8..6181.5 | 21.1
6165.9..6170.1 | 18.1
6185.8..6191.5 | 21.7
